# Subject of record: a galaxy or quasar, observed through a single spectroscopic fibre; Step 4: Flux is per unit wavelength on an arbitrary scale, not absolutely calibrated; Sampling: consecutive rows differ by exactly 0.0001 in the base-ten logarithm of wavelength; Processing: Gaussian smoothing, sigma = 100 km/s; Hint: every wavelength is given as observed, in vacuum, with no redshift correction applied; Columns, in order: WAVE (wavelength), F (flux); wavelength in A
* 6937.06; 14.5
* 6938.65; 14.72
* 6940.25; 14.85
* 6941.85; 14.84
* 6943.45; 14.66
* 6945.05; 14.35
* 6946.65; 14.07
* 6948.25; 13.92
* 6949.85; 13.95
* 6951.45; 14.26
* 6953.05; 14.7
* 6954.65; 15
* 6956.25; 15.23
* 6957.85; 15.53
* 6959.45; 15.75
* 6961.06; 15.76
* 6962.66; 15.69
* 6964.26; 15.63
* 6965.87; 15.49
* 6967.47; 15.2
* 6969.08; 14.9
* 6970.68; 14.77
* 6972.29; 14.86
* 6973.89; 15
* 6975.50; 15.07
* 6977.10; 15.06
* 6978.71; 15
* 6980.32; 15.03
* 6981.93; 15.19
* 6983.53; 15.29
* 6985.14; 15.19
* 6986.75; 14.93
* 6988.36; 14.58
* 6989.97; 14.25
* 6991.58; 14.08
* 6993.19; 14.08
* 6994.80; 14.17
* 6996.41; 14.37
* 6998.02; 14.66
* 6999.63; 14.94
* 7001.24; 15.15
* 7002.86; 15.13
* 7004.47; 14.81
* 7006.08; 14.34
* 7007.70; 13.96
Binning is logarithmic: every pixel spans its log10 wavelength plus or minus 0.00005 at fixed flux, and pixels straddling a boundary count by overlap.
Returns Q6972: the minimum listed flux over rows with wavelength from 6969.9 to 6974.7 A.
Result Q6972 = 14.77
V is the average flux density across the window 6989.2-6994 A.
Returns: 14.1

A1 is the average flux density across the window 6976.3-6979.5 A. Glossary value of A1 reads 15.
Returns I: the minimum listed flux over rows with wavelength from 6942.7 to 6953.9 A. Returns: 13.92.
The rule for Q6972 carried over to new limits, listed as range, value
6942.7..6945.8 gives 14.35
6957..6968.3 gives 15.2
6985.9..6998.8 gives 14.08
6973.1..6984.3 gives 15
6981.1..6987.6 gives 14.93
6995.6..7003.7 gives 14.37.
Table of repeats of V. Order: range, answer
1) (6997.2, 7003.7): 15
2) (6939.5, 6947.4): 14.5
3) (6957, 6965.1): 15.7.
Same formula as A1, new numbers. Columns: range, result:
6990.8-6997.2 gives 14.2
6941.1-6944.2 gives 14.7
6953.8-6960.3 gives 15.4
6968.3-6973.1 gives 14.9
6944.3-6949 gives 14.1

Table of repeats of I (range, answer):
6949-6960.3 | 13.95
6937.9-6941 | 14.72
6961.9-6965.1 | 15.63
